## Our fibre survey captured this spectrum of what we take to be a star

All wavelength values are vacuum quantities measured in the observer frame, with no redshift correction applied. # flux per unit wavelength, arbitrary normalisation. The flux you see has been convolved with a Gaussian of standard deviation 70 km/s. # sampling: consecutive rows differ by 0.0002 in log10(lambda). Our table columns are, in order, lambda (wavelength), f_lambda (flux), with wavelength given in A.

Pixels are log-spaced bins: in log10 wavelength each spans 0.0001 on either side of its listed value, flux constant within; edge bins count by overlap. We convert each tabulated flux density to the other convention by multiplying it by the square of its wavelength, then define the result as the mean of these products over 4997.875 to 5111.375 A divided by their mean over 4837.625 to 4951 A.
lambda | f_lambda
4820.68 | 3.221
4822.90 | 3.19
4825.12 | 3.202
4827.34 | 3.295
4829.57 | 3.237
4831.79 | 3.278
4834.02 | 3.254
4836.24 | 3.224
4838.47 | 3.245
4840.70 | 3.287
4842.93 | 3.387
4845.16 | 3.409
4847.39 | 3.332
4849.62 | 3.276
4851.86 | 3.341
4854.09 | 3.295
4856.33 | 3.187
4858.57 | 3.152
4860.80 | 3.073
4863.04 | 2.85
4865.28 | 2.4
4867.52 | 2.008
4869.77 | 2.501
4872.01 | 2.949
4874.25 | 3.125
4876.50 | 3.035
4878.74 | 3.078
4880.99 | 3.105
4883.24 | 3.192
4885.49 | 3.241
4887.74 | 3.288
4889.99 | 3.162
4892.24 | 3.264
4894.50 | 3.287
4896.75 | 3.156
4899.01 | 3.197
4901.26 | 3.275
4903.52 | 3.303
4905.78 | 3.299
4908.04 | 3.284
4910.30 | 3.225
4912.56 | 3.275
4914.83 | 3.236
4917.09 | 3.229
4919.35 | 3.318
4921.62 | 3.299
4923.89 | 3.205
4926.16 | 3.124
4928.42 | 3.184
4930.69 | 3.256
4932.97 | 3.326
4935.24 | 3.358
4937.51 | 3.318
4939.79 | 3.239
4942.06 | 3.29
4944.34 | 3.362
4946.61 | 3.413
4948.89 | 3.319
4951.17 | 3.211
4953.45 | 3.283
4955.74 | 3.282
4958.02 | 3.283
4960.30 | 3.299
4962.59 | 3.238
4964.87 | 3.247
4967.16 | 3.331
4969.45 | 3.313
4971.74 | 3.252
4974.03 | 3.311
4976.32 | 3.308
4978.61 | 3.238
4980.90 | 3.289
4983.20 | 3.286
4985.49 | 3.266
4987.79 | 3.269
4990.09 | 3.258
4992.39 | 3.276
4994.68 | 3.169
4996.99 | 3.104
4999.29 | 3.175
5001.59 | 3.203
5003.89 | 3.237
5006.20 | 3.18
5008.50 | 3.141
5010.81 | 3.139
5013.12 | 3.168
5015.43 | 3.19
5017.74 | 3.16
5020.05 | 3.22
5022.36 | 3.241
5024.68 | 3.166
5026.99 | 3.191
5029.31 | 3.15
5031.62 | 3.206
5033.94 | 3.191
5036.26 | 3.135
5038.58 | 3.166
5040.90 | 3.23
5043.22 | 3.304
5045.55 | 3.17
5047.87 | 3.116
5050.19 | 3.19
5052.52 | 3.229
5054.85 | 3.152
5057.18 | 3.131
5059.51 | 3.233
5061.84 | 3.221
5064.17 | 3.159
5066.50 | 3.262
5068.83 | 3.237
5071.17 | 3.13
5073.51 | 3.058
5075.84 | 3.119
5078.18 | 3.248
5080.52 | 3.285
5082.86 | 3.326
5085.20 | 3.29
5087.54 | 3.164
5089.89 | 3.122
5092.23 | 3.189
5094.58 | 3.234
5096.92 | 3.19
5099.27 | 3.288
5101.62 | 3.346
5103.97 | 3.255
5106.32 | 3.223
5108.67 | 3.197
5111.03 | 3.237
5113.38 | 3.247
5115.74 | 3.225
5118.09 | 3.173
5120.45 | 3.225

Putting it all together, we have 1.07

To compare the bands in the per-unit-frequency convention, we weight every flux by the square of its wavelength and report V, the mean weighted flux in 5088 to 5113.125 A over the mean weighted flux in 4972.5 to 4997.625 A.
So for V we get 1.04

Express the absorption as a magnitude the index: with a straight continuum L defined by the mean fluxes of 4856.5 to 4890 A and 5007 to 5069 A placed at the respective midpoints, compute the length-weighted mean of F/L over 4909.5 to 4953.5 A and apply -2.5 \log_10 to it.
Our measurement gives -0.08 mag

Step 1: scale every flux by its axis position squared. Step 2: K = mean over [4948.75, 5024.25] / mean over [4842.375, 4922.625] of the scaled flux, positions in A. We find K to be 1.1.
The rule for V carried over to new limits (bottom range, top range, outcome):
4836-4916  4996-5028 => 1.07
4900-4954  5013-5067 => 1.02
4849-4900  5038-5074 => 1.13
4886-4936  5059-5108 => 1.06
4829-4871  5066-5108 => 1.15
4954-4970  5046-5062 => 1.00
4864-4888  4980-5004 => 1.17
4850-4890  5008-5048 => 1.13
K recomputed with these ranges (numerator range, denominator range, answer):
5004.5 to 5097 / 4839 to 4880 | 1.13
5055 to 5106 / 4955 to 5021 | 1.03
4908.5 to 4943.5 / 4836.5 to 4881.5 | 1.10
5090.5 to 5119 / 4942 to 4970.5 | 1.04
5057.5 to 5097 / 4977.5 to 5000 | 1.03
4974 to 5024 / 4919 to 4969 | 1.00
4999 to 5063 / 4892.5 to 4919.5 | 1.03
